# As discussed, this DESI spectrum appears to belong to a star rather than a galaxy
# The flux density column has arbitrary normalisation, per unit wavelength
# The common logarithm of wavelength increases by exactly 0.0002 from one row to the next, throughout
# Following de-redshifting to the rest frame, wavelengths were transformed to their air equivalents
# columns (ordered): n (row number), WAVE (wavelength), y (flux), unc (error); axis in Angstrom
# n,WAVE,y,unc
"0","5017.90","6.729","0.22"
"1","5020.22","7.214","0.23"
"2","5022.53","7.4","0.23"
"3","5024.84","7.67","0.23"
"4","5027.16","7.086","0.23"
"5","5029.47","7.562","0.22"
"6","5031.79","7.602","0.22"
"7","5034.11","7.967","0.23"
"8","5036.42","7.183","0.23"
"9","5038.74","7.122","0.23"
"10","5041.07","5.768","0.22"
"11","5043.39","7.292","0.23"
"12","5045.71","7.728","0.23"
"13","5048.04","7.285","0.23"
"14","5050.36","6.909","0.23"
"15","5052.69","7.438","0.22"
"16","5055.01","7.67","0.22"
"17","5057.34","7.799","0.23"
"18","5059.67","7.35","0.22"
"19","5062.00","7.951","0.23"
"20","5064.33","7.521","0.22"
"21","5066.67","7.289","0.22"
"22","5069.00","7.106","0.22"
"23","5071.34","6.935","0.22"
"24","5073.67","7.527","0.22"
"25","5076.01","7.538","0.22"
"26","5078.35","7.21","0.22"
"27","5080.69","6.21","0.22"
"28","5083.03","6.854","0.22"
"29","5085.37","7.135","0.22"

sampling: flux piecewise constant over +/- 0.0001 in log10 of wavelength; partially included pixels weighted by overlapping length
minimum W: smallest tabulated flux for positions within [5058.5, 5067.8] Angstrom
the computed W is 7.289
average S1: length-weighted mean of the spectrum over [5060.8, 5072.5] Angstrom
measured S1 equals 7.36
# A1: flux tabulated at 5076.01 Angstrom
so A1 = 7.538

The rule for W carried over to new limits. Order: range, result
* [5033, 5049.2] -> 5.768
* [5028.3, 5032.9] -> 7.562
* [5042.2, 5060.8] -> 6.909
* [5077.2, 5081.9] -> 6.21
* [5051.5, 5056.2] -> 7.438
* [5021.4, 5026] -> 7.4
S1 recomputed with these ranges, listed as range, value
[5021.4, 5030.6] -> 7.43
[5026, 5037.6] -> 7.48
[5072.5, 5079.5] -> 7.43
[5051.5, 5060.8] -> 7.56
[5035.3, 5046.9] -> 7.01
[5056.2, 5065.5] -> 7.65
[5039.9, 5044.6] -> 6.54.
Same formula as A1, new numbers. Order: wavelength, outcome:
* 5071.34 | 6.935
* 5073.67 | 7.527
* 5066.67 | 7.289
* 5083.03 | 6.854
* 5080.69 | 6.21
